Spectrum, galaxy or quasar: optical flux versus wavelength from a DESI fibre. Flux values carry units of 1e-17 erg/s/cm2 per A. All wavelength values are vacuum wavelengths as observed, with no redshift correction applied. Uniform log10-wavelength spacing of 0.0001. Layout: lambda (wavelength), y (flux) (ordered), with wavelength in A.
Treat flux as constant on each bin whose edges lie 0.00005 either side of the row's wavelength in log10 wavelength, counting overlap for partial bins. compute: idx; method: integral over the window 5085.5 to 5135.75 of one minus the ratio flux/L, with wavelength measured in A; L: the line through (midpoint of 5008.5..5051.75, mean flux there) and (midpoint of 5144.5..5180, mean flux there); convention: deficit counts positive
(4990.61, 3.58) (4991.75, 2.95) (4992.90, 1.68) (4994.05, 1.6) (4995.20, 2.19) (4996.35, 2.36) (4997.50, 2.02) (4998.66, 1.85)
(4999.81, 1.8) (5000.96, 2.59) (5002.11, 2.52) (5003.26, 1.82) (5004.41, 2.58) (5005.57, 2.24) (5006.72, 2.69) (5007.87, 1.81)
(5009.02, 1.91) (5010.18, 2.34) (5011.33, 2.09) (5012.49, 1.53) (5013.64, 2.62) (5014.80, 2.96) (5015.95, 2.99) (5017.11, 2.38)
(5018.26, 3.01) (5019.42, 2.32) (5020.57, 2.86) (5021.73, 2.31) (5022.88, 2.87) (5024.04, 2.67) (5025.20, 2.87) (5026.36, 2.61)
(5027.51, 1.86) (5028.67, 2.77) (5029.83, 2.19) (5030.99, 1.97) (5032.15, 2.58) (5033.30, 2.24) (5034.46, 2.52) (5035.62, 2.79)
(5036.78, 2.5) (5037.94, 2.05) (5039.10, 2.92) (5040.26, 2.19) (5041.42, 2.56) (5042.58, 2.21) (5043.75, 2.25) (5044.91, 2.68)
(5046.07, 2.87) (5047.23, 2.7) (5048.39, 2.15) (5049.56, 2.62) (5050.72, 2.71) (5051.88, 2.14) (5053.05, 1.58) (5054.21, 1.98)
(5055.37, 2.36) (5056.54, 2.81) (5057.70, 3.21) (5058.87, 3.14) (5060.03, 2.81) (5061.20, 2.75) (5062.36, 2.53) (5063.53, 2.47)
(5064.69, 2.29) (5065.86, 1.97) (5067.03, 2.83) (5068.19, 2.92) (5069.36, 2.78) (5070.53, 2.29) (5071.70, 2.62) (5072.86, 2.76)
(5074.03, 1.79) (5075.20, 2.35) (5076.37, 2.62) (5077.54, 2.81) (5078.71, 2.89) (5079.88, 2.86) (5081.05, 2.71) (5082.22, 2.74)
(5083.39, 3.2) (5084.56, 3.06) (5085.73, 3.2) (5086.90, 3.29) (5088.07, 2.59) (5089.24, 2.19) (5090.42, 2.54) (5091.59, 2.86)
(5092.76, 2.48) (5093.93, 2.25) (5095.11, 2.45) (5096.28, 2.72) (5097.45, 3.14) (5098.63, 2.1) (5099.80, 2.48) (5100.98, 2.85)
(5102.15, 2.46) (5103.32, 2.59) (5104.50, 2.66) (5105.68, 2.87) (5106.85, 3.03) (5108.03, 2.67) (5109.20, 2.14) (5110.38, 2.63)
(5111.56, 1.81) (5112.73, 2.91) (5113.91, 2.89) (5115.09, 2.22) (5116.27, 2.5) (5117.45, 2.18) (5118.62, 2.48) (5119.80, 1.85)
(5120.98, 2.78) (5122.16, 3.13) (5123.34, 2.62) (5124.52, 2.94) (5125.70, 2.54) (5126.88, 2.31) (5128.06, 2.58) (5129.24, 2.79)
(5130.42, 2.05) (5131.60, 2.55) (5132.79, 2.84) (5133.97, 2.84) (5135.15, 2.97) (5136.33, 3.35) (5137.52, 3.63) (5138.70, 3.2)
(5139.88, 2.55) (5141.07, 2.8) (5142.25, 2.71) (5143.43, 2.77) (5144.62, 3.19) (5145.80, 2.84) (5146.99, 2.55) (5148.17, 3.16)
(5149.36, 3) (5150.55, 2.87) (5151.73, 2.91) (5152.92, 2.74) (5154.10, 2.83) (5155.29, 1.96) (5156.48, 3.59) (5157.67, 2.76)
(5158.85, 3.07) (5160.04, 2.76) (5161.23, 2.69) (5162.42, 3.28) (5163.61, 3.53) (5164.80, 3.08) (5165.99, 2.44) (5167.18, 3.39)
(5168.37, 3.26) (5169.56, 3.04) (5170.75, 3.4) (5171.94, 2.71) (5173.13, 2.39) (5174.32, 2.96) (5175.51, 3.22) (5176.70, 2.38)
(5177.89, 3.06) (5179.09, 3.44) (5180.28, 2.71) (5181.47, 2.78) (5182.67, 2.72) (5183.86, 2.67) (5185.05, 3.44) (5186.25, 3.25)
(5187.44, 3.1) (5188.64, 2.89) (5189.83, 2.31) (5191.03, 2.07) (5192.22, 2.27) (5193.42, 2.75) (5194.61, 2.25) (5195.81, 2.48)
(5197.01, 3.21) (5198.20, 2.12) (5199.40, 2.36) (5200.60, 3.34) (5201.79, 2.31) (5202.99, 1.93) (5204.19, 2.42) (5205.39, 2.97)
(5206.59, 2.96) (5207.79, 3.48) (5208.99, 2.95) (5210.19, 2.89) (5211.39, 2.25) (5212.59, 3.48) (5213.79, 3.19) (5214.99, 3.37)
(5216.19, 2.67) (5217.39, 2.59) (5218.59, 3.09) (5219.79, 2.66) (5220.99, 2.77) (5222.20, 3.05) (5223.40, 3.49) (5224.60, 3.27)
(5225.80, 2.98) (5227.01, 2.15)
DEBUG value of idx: 2.91 A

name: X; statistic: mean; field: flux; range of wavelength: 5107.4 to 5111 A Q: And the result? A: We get 2.48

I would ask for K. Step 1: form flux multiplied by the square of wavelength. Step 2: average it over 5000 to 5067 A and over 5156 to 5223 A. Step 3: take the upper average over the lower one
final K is 1.2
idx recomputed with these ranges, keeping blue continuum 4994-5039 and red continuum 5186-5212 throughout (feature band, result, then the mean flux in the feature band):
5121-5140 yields -1.96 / 2.81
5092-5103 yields -0.25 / 2.56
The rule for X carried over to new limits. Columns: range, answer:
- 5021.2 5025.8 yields 2.68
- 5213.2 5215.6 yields 3.28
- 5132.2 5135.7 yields 2.89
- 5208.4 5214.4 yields 2.95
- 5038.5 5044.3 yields 2.42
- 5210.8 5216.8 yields 2.99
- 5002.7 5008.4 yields 2.23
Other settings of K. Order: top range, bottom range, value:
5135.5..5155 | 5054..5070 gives 1.14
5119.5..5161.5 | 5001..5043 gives 1.21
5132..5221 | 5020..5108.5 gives 1.16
